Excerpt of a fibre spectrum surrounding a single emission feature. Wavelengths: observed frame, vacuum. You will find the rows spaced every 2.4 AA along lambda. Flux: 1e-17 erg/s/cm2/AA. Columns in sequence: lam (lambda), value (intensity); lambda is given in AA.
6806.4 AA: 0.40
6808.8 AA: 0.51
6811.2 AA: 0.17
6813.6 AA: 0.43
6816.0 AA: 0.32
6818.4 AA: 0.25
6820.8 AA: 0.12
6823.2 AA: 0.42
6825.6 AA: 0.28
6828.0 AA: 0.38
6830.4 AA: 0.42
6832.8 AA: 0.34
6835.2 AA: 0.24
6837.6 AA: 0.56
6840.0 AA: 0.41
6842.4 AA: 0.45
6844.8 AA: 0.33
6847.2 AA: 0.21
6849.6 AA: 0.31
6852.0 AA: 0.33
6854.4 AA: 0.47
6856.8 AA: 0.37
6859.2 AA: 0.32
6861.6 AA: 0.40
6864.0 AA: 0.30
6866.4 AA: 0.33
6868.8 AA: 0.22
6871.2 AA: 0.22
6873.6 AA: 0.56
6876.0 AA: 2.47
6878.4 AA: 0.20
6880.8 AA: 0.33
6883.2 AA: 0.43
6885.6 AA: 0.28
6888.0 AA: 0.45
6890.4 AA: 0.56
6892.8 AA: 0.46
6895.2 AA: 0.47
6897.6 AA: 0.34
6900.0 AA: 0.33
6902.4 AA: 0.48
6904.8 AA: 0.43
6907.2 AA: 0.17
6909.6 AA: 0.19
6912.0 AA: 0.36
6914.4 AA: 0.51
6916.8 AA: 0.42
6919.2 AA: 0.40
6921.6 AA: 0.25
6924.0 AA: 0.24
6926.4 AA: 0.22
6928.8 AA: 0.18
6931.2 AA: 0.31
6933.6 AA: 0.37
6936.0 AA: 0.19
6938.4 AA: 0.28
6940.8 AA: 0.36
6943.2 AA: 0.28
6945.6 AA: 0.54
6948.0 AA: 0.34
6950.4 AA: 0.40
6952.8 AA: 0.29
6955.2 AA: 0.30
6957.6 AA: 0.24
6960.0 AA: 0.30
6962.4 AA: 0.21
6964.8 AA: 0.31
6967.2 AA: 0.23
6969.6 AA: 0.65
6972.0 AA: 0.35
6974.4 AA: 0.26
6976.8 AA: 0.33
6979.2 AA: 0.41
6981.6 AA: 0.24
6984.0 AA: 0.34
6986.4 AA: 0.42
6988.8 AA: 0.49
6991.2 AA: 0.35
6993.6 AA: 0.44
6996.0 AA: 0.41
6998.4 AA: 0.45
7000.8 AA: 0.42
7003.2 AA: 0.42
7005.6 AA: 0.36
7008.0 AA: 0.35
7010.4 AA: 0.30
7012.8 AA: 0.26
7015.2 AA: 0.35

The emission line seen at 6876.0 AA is H-alpha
